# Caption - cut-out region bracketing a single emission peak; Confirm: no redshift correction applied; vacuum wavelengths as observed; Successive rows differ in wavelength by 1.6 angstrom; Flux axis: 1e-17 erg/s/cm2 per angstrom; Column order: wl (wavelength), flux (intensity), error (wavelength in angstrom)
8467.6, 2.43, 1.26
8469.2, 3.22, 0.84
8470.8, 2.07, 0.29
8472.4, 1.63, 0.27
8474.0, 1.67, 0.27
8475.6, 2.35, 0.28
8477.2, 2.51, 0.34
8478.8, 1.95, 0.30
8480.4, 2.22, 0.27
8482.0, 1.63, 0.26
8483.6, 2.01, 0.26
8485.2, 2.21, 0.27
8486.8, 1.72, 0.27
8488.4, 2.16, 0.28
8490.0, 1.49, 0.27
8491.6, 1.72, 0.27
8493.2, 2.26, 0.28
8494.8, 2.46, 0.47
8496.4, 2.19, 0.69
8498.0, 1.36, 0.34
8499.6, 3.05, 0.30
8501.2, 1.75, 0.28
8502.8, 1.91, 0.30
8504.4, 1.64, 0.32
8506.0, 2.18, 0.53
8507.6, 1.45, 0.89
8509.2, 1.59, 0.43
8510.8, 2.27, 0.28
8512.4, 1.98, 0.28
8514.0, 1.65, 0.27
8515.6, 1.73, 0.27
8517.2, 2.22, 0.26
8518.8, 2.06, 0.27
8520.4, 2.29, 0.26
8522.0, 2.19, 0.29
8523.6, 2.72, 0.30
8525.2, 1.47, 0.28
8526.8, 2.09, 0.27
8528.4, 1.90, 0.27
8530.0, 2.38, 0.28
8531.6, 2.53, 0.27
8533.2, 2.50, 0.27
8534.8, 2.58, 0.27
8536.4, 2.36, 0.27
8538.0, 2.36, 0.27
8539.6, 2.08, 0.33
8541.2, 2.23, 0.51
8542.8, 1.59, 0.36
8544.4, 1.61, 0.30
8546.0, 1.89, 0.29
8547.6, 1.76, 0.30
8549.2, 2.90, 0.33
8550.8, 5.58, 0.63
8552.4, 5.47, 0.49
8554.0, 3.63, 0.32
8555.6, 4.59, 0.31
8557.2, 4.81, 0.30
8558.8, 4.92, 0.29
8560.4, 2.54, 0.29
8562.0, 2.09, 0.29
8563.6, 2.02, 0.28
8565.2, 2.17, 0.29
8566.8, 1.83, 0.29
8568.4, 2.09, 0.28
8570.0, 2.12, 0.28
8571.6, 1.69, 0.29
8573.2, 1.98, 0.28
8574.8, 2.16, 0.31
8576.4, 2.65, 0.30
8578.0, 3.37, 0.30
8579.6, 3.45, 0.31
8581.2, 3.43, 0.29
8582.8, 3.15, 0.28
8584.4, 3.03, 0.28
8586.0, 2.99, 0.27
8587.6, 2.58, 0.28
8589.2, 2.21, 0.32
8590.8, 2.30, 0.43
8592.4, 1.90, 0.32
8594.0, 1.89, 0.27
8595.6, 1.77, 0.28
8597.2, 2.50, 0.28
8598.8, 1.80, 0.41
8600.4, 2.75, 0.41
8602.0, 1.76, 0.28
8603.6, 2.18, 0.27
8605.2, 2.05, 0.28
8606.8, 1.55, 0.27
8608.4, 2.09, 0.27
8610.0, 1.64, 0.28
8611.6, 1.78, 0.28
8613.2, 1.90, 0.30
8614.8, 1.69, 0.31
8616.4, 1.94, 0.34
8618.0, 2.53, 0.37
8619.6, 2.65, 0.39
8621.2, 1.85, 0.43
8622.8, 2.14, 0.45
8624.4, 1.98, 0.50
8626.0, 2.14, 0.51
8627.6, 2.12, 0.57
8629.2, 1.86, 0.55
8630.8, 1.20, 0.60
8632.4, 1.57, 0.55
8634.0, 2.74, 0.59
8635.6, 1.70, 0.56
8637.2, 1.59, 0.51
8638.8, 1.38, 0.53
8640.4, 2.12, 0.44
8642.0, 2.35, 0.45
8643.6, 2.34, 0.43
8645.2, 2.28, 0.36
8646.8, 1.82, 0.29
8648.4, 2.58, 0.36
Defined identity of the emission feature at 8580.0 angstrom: [N II] 6583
